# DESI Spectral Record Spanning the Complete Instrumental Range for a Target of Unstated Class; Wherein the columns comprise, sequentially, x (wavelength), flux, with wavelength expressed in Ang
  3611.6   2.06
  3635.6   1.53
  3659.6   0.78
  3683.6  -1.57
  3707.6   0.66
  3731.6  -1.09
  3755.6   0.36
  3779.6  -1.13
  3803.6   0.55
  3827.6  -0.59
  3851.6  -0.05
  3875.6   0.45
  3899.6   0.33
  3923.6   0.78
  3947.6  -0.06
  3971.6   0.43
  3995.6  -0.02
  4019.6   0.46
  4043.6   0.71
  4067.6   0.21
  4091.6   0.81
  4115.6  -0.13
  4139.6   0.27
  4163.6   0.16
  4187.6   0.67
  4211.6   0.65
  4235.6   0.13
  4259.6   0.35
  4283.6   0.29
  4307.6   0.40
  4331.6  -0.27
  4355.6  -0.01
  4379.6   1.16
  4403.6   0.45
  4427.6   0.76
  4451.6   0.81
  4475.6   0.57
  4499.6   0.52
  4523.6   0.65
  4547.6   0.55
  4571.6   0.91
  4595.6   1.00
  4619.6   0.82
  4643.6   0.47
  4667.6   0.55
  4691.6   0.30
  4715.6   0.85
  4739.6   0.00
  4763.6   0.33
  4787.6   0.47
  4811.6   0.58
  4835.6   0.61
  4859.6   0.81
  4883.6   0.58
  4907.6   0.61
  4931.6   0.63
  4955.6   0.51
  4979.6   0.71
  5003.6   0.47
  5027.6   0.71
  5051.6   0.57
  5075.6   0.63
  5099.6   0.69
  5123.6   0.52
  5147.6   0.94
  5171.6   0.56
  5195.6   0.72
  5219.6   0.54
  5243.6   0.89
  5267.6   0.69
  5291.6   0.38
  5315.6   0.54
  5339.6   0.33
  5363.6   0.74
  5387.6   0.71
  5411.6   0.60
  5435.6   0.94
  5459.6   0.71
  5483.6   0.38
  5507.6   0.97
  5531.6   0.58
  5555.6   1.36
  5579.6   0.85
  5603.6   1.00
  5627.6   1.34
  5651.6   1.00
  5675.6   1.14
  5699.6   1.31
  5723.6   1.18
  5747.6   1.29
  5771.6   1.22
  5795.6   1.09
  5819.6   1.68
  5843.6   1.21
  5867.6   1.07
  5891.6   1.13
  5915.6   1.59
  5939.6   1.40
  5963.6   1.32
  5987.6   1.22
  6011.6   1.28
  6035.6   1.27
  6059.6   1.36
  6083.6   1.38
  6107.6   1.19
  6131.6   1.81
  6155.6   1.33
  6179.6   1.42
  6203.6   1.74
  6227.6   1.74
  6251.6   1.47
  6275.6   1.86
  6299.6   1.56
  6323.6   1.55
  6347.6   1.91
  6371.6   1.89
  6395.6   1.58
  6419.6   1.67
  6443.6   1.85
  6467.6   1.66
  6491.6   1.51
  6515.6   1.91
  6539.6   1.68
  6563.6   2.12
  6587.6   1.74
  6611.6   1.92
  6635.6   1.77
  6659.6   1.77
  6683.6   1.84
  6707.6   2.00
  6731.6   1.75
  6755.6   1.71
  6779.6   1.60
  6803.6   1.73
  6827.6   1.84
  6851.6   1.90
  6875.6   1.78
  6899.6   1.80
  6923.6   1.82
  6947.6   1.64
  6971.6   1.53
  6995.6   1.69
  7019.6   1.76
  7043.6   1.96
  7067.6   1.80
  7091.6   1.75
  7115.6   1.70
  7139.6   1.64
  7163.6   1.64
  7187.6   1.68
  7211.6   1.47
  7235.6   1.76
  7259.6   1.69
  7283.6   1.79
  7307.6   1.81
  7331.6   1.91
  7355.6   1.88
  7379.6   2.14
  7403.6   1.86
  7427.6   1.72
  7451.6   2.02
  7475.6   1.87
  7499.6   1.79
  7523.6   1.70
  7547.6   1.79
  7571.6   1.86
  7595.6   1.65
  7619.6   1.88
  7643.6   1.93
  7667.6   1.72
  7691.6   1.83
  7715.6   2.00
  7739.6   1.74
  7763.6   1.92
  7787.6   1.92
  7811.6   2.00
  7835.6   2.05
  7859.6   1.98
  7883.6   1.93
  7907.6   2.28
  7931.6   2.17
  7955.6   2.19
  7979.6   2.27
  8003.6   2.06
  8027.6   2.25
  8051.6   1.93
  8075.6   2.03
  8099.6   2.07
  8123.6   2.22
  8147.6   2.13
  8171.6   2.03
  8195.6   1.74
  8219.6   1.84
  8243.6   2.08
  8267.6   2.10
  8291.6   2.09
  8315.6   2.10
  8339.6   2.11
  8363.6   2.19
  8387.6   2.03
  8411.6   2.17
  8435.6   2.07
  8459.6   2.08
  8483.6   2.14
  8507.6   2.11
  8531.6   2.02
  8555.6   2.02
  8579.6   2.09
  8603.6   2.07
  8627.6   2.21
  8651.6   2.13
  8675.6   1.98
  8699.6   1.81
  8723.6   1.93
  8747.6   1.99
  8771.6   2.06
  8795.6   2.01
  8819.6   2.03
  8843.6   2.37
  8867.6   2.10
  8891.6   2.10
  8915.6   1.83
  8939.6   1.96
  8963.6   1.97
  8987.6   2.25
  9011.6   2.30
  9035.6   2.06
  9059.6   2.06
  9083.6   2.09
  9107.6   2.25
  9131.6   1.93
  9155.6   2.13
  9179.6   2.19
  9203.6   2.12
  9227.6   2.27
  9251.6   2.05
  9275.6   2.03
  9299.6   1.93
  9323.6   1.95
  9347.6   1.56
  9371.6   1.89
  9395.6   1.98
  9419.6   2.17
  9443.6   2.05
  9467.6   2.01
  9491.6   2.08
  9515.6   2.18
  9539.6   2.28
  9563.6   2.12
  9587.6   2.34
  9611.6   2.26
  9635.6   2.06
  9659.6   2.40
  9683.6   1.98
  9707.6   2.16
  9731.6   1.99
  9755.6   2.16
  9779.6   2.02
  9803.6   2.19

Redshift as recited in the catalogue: 0.392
